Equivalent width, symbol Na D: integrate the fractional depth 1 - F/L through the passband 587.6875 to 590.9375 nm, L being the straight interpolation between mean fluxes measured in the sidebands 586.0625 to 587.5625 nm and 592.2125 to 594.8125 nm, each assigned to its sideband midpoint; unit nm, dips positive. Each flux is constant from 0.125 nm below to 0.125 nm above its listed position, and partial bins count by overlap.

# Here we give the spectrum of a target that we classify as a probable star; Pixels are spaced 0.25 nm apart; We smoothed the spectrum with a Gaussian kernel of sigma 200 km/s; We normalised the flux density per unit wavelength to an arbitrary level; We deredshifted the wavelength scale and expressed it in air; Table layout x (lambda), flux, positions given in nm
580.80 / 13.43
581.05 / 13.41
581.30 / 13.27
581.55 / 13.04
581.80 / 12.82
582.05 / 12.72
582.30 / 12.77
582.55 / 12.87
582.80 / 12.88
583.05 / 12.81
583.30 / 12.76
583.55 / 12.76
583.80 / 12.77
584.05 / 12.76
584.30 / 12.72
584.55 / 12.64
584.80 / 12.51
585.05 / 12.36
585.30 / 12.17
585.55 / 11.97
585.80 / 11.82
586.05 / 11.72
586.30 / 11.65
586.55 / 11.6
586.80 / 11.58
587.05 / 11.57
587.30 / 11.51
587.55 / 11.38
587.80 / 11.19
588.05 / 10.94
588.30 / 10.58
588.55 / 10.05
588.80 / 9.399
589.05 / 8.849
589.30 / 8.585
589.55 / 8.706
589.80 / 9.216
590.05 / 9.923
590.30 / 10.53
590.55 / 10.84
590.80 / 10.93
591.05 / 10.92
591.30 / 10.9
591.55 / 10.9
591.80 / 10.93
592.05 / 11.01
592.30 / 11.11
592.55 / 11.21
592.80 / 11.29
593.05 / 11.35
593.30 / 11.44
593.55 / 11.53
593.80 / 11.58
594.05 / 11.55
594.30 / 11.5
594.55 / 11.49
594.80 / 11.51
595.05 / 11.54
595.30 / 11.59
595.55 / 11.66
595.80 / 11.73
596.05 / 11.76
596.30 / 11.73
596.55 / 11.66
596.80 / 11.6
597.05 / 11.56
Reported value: 0.43 nm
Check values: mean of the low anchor 11.6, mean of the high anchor 11.4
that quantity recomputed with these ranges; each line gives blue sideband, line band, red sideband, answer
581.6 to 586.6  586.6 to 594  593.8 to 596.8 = 0.793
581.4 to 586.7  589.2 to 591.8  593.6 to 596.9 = 0.385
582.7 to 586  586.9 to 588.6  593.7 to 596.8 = 0.160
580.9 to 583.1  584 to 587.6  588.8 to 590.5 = -0.263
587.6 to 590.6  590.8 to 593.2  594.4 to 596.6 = -0.084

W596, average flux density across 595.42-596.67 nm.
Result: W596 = 11.7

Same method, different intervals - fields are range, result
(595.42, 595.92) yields 11.7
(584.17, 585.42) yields 12.5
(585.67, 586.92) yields 11.7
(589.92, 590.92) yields 10.5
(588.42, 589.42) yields 9.23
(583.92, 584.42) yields 12.7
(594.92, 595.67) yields 11.6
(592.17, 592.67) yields 11.2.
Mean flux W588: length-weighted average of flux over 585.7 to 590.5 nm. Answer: 10.6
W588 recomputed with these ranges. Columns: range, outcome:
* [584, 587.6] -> 12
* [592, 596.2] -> 11.5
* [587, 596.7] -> 10.9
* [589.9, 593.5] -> 10.9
